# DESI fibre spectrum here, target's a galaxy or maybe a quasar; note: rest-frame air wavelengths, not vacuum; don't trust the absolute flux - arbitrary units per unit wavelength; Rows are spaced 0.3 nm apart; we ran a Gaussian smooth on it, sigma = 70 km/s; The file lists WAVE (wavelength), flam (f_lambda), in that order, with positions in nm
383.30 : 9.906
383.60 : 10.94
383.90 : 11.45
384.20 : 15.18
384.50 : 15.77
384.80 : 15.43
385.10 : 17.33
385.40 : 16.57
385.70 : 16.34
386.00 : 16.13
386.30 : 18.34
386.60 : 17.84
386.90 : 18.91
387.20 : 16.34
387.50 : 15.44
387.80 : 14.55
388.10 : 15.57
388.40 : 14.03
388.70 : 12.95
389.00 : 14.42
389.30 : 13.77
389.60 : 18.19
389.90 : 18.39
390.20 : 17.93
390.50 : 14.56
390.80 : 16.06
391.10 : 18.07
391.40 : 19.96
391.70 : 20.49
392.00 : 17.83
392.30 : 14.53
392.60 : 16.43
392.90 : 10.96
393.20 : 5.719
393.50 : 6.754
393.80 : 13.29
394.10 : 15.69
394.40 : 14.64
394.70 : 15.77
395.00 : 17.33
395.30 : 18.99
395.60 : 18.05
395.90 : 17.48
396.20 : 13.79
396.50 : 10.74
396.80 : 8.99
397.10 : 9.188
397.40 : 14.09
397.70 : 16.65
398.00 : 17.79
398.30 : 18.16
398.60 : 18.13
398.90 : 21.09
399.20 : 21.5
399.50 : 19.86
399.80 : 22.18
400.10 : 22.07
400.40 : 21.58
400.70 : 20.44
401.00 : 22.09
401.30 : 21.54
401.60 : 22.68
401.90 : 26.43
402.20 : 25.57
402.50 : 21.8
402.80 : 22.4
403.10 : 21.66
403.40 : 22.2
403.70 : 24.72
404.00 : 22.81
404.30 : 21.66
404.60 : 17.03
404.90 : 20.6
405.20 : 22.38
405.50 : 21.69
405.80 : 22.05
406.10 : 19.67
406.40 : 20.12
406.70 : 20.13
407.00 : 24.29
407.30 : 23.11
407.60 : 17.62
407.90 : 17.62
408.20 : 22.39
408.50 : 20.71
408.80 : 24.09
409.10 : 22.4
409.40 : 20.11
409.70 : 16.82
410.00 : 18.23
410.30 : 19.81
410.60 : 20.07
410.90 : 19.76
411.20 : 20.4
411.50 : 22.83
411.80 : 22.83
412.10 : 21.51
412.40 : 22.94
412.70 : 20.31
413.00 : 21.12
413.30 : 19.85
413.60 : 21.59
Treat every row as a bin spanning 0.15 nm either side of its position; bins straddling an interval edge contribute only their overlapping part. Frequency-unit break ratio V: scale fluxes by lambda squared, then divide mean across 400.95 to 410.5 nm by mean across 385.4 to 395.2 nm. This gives 1.5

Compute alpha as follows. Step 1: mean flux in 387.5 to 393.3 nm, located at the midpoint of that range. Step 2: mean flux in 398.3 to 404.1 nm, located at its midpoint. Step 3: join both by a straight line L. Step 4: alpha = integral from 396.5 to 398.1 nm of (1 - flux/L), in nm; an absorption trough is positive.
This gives 0.55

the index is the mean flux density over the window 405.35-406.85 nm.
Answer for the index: 20.7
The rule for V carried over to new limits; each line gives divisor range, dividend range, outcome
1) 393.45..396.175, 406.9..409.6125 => 1.46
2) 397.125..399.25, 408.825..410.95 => 1.20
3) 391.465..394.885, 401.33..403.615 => 1.74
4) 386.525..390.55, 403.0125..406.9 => 1.45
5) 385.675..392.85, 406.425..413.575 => 1.40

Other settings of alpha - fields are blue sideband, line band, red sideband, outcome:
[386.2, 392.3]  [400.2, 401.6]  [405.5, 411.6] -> -0.19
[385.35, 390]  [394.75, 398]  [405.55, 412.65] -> 0.59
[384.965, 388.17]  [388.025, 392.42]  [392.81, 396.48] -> -0.30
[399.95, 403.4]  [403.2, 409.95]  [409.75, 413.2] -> 0.19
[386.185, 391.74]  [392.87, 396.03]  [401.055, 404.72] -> 0.81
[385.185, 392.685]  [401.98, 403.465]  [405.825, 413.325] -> -0.27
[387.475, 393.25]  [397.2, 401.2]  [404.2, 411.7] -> -0.30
